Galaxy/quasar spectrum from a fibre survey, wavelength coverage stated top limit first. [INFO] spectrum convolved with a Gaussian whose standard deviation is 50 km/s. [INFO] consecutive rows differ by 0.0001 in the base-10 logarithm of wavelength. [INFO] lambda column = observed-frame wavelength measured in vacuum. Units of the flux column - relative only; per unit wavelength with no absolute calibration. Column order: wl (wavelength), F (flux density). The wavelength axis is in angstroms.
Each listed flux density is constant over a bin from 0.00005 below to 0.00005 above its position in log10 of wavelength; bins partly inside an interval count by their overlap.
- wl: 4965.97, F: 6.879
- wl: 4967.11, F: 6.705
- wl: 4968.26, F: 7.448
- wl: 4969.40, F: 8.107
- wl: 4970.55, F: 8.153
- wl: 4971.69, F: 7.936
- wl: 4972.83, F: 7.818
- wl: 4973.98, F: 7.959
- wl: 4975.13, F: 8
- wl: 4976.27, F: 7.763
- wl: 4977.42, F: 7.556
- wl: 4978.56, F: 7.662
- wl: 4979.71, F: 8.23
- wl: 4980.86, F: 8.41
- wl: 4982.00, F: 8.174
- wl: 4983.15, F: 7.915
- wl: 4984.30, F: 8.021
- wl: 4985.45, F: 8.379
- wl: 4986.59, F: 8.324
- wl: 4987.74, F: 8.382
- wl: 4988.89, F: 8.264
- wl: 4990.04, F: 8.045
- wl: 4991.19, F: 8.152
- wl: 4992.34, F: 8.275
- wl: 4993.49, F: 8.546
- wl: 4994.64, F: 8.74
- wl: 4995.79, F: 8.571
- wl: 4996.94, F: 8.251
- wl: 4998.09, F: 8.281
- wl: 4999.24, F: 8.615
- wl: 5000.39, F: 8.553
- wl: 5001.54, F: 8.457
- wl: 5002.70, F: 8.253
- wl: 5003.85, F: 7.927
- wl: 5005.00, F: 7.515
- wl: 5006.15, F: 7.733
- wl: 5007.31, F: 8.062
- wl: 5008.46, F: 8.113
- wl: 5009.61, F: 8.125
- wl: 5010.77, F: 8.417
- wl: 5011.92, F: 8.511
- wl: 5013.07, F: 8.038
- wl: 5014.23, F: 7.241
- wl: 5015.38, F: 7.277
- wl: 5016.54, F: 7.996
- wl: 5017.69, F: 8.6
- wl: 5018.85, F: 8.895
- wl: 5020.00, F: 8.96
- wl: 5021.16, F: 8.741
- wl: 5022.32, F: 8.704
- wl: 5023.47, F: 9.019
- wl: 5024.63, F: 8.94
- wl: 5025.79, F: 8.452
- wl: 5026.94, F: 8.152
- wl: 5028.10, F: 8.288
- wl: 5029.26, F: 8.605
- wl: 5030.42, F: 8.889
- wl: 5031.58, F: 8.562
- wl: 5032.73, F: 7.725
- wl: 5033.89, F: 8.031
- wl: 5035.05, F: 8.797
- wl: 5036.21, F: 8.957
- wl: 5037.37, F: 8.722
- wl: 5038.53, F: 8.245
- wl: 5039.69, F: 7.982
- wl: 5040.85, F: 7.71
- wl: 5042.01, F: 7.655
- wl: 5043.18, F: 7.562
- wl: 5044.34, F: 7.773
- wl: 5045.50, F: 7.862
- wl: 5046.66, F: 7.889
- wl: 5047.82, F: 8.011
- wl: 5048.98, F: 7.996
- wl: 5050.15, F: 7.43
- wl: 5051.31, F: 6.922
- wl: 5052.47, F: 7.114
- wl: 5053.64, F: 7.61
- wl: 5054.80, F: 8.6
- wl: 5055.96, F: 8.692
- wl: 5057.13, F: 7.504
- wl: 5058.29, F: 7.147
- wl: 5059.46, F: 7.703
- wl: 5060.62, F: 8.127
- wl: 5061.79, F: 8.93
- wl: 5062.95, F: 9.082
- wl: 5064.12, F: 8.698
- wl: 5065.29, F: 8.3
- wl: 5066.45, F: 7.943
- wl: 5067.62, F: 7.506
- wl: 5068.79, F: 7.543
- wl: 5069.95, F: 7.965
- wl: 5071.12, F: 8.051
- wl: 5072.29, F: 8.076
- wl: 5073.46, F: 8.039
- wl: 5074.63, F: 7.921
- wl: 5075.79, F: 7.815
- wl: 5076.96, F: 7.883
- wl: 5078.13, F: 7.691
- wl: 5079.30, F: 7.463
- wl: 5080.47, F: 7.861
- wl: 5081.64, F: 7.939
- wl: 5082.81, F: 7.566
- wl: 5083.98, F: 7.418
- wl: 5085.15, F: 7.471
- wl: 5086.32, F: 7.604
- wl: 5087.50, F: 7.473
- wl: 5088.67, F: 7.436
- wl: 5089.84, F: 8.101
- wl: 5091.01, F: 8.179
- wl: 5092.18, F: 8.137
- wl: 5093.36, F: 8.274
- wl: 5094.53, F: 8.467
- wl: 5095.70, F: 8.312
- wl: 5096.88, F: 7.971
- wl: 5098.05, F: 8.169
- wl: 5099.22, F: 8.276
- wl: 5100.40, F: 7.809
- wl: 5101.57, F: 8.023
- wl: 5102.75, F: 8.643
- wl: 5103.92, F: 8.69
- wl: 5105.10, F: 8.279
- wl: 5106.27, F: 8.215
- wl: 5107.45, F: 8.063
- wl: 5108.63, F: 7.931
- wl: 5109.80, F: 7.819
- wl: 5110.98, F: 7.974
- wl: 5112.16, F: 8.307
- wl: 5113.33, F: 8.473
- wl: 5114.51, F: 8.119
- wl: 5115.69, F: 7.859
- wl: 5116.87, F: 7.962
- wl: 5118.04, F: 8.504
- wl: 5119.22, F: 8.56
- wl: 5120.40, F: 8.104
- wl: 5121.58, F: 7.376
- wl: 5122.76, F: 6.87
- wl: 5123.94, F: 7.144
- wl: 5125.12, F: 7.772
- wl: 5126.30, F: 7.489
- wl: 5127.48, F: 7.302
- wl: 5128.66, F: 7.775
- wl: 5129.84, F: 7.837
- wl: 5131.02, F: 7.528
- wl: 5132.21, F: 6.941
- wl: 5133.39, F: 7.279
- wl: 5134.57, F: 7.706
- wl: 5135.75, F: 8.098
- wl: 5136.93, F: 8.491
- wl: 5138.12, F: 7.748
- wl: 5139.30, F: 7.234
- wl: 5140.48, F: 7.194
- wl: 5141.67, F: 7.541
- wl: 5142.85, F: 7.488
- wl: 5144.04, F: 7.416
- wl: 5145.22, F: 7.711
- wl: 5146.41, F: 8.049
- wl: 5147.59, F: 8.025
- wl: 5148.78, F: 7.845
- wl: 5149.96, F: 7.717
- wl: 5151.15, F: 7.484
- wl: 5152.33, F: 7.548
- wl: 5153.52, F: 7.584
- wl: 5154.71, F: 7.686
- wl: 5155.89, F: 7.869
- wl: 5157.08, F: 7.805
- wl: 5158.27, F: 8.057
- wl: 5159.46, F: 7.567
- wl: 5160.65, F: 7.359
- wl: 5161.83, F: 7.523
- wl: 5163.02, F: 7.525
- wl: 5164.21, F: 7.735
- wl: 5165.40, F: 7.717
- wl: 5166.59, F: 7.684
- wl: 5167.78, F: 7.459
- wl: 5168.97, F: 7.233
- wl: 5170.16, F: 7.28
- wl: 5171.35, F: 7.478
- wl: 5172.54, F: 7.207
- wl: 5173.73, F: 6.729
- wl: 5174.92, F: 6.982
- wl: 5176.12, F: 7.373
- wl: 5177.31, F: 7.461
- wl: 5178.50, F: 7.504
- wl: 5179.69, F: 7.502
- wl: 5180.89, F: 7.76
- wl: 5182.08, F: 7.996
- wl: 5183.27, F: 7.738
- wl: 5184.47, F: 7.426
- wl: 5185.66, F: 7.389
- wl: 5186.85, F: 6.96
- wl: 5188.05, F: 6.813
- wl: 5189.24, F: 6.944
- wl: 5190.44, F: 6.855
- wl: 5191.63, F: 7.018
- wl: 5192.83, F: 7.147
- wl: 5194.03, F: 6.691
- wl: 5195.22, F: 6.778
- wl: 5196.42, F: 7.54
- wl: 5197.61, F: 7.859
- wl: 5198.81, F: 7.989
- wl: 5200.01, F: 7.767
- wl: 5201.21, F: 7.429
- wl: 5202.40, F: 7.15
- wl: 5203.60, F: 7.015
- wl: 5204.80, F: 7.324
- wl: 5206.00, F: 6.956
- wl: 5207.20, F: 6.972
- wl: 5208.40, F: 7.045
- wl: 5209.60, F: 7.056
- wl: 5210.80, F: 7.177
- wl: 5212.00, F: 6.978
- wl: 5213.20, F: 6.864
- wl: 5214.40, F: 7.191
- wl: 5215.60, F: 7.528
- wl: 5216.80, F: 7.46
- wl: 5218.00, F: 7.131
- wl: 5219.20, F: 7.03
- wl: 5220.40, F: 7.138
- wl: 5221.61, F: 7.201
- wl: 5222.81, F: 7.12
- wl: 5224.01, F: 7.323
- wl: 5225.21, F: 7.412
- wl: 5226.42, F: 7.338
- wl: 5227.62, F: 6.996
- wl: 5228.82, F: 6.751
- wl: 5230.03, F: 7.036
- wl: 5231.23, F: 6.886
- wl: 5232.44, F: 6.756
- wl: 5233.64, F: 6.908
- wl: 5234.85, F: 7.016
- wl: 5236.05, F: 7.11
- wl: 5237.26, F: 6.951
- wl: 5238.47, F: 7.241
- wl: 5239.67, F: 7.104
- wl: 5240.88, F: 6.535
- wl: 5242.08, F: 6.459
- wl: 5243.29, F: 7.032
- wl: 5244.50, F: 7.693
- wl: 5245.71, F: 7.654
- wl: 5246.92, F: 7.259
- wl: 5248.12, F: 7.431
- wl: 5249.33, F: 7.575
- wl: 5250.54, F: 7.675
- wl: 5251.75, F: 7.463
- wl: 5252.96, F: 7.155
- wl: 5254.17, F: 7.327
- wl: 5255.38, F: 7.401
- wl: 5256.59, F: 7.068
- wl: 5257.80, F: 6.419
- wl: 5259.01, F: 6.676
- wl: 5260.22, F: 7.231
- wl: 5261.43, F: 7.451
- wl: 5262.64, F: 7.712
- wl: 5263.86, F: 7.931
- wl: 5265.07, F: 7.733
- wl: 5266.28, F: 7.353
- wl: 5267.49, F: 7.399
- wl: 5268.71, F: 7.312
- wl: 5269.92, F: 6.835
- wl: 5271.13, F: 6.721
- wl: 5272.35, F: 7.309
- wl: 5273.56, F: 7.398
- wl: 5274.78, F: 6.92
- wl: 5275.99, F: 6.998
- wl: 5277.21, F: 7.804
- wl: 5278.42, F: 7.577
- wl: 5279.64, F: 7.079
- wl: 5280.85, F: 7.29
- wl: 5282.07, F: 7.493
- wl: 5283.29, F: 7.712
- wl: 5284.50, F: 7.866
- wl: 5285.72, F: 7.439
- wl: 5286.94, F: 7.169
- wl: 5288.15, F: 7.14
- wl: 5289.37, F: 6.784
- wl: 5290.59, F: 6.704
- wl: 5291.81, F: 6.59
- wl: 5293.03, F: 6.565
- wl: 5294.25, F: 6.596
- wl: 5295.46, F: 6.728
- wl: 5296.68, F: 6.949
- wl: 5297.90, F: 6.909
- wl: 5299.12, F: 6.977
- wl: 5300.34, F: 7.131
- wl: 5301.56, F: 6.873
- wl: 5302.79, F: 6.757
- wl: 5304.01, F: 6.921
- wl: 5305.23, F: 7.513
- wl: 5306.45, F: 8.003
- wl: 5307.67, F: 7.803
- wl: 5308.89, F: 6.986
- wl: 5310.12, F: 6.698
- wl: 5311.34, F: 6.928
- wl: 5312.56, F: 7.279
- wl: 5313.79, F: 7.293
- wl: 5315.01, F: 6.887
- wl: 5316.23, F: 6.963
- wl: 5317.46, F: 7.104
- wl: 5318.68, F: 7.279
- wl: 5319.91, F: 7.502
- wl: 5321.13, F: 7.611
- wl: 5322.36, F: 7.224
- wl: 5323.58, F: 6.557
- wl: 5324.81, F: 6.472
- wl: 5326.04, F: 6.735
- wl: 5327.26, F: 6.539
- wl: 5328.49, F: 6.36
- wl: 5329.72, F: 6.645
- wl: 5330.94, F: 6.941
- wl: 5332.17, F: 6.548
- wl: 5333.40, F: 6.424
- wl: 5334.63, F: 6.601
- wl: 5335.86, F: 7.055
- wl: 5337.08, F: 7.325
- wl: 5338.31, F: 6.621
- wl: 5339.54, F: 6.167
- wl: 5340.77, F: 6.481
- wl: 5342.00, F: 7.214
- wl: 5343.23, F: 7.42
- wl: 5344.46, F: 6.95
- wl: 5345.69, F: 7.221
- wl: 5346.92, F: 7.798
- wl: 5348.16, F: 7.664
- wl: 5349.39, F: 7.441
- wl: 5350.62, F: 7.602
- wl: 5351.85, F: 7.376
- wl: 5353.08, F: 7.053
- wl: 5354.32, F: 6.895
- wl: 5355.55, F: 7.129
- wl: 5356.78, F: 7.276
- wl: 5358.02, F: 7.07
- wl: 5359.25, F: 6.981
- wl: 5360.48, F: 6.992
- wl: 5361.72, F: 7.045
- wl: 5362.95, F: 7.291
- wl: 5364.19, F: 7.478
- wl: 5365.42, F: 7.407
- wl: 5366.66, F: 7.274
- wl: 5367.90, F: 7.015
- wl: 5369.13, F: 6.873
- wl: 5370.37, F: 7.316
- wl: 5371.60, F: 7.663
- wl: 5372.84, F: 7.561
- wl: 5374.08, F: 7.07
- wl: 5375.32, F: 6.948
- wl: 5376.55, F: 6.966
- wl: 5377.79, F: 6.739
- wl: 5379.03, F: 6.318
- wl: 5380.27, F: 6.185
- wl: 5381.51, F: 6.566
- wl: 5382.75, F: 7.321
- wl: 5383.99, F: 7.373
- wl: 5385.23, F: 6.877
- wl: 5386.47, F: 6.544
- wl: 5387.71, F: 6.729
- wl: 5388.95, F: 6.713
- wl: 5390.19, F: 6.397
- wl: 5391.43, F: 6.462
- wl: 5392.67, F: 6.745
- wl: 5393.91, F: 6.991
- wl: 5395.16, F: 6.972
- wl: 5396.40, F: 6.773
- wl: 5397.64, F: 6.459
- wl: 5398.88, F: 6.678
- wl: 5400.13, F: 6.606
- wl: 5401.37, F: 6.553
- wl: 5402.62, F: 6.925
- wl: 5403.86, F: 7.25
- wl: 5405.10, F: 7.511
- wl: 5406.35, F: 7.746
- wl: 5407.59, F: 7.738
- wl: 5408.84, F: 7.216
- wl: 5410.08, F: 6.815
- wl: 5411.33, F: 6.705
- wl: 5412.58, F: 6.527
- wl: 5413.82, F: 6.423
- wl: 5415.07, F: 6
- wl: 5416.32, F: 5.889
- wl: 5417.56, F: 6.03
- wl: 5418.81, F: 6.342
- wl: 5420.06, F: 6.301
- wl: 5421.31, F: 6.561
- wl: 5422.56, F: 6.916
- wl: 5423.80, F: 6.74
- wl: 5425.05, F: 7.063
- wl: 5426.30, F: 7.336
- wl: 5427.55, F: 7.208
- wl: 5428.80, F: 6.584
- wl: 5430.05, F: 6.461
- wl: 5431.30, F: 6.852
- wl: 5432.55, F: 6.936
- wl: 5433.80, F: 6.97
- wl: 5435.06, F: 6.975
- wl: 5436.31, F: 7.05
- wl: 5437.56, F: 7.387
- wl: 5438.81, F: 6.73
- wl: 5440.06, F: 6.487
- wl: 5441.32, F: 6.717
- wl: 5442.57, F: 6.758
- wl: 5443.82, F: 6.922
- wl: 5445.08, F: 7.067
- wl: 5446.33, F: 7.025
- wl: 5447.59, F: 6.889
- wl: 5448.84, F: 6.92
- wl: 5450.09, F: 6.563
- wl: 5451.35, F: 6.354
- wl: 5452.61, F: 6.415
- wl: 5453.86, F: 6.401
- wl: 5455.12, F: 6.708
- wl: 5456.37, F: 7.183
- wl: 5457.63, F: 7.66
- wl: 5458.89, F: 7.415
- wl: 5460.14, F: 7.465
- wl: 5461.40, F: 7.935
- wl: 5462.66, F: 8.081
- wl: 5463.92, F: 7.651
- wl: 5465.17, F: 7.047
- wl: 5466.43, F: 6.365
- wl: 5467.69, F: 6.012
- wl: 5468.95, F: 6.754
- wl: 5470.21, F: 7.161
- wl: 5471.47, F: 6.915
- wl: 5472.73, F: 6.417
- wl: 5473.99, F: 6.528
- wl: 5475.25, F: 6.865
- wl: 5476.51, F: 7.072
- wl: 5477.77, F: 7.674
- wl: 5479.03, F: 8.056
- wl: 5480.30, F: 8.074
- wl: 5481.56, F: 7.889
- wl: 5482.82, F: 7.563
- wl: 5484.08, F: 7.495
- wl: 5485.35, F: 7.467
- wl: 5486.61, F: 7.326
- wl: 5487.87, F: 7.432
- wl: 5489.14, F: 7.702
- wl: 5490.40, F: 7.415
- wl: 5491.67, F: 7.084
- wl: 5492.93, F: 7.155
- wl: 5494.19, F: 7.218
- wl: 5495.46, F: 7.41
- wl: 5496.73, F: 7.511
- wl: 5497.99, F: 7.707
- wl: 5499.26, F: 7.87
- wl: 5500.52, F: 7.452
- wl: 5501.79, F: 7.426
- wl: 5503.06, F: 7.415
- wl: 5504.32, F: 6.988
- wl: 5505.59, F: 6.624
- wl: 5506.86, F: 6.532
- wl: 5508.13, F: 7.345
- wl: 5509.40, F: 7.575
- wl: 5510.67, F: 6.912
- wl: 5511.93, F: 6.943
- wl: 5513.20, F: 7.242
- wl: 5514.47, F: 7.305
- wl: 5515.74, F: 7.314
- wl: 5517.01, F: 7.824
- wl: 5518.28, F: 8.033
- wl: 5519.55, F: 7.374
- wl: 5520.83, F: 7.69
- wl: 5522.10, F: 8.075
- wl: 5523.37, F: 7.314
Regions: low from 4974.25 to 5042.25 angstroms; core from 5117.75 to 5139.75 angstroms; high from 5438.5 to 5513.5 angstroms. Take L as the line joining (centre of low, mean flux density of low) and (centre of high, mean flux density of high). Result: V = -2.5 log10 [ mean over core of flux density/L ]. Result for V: 0.04 mag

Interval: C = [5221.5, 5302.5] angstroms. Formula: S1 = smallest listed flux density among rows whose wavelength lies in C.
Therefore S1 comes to 6.419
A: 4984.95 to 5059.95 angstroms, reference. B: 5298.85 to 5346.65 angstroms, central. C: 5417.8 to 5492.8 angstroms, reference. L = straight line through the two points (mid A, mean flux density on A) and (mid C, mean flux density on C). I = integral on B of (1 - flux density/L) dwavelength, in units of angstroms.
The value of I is 2.62 angstroms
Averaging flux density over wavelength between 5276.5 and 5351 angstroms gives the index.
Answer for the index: 7.06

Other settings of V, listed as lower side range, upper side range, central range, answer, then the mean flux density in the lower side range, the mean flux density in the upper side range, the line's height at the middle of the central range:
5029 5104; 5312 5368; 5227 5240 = 0.066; 8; 7.05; 7.42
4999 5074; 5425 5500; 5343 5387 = 0.035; 8.14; 7.12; 7.36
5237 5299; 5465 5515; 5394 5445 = 0.063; 7.19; 7.23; 7.21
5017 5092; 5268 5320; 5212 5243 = 0.050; 8.07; 7.13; 7.39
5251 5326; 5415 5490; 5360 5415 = 0.018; 7.16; 6.99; 7.06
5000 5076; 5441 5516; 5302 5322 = 0.047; 8.13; 7.18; 7.54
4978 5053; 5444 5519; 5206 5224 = 0.093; 8.19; 7.22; 7.78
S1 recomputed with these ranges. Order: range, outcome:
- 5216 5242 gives 6.535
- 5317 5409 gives 6.167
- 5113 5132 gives 6.87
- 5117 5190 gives 6.729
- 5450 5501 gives 6.012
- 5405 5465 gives 5.889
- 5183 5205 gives 6.691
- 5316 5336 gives 6.36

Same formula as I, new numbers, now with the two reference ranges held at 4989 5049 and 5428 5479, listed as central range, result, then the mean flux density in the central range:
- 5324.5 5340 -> 1.4 angstroms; 6.66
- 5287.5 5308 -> 1.2 angstroms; 6.99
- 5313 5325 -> 0.4 angstroms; 7.11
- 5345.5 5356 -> -0.1 angstroms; 7.36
